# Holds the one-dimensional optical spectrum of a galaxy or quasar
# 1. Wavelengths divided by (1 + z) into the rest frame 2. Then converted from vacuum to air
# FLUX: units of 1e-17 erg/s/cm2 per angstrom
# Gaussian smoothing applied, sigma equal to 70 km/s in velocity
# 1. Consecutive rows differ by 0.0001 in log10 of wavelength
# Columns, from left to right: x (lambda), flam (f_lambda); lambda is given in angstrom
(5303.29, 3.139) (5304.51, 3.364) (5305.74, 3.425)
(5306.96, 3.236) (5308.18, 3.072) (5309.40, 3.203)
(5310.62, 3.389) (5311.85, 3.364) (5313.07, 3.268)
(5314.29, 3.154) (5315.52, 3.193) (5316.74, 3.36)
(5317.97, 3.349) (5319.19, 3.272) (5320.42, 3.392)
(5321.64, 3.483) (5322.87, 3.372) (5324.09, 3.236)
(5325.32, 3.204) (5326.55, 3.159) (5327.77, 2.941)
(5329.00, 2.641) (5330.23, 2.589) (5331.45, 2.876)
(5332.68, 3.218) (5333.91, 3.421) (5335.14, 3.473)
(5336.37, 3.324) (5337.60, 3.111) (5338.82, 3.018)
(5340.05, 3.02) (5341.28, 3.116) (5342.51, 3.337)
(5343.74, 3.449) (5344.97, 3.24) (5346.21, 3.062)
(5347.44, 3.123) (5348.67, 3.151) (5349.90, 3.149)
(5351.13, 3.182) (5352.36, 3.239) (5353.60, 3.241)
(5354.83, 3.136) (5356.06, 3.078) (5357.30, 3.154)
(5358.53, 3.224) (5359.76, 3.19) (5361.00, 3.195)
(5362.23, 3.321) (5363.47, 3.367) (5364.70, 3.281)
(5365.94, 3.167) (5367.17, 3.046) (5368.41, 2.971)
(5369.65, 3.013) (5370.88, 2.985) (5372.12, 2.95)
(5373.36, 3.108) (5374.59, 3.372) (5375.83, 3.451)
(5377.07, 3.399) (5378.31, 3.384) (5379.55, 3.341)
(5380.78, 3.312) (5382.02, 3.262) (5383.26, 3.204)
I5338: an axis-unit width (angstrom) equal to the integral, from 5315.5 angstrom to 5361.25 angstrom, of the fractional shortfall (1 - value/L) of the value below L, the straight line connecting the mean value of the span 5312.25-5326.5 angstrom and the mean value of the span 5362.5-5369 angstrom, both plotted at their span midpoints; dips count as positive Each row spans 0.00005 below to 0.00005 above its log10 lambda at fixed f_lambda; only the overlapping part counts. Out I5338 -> 0.9 angstrom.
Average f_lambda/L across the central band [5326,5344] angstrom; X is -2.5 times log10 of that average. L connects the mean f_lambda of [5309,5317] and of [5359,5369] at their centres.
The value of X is 0.04 mag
